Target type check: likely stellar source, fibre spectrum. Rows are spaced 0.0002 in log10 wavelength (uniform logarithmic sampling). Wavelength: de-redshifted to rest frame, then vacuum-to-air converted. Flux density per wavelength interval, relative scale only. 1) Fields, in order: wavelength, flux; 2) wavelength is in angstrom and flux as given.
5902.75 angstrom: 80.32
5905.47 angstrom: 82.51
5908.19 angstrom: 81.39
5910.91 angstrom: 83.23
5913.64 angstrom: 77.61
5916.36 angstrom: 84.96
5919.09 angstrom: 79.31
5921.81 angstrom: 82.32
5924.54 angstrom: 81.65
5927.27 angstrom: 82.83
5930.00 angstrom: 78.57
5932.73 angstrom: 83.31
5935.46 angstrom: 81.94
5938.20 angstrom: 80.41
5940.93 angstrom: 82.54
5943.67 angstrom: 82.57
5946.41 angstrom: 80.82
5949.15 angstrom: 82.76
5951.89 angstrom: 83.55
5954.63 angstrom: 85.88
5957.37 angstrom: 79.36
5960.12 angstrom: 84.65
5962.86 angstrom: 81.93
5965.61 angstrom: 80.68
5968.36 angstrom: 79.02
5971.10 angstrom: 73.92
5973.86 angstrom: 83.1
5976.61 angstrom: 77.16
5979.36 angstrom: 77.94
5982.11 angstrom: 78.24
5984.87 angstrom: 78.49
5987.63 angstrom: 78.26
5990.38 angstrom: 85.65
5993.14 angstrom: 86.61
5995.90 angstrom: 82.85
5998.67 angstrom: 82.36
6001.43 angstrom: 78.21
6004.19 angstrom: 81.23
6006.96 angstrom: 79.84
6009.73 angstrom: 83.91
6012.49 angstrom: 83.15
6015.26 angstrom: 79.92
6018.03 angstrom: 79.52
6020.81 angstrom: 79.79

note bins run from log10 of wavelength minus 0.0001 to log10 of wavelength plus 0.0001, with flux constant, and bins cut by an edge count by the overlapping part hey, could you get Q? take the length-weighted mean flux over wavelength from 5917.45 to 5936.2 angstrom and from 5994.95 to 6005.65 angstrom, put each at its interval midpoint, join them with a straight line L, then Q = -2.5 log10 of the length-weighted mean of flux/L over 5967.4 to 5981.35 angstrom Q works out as 0.04 mag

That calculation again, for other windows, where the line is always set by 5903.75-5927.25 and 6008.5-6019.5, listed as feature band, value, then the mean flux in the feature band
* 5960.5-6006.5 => 0.016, 80.4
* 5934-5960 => -0.009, 82.3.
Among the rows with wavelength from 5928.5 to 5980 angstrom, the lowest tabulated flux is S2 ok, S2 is 73.92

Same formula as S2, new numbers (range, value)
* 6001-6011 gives 78.21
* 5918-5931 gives 78.57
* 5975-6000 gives 77.16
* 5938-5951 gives 80.41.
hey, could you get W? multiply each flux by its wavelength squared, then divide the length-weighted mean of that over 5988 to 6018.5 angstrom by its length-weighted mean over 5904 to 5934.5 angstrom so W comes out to 1.03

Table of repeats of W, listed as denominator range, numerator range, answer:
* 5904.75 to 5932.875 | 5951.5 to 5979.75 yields 1.01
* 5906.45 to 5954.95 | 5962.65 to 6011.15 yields 1.00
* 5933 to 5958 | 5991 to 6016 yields 1.02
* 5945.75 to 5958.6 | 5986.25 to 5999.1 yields 1.02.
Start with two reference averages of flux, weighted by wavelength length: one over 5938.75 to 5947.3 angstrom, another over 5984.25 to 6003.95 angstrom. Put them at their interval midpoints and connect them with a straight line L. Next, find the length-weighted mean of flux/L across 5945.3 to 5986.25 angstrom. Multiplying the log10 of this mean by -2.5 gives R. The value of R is 0.02 mag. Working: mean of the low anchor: 81.9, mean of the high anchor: 81.9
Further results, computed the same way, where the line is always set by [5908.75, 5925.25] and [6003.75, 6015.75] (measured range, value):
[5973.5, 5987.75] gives 0.04 mag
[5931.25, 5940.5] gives -0.01 mag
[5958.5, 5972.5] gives 0.02 mag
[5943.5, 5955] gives -0.02 mag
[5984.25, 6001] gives -0.01 mag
